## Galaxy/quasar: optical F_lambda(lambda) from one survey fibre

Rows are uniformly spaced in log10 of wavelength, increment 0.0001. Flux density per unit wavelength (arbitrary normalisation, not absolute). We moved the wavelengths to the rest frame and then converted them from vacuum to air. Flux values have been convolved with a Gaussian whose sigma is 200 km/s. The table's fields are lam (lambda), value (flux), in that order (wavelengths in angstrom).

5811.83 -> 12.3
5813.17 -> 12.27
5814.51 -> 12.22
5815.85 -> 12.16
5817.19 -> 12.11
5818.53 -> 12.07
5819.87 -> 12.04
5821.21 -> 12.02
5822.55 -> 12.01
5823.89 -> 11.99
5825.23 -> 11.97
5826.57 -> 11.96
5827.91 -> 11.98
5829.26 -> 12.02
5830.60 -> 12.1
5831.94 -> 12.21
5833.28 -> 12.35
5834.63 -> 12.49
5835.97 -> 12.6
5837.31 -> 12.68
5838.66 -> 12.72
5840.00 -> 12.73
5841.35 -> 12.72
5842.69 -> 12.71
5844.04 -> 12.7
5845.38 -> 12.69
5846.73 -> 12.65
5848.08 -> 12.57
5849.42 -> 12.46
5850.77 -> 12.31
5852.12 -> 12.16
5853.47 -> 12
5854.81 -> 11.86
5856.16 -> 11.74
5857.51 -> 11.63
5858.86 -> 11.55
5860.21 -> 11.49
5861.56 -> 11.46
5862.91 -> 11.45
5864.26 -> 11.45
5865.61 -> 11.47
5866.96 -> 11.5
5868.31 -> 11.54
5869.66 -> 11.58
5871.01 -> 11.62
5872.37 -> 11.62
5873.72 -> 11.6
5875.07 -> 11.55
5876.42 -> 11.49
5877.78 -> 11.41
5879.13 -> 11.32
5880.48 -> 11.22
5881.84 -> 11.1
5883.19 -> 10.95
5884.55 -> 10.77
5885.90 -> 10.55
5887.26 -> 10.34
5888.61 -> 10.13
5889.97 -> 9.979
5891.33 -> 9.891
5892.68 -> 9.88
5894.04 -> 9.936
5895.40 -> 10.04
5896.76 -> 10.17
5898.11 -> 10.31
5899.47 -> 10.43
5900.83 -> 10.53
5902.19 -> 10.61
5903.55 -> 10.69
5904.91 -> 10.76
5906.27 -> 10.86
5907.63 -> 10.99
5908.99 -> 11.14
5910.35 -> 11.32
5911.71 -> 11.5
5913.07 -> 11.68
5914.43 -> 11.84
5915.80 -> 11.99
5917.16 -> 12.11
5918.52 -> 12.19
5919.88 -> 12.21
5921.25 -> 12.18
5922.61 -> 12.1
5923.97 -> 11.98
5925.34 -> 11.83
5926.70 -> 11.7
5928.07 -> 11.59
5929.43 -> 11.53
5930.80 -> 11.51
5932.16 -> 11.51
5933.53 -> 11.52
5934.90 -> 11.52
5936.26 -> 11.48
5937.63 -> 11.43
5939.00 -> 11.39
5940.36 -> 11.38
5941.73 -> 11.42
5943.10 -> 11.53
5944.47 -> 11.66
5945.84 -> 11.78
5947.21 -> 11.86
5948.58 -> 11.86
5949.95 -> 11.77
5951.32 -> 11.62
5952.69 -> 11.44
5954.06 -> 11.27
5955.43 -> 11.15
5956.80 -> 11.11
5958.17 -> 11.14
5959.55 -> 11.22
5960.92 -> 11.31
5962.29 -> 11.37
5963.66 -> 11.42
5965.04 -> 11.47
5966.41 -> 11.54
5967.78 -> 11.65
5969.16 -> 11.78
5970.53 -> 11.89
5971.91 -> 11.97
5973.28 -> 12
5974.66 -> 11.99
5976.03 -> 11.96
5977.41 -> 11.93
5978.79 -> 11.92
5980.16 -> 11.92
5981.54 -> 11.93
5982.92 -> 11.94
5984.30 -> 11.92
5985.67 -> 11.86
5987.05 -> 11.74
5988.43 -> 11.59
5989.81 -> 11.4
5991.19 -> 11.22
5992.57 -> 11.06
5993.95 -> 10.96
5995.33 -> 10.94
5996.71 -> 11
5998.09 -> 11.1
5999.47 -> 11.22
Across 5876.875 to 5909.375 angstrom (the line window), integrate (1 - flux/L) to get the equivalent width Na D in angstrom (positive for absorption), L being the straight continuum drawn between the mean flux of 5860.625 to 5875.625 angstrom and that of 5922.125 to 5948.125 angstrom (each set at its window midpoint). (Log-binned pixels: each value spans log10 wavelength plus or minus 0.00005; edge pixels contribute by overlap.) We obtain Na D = 2.75 angstrom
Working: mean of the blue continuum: 11.5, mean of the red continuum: 11.6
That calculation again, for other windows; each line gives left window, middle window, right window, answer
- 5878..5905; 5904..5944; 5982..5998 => -2.9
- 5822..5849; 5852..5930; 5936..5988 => 5.3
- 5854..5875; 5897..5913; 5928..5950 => 1.0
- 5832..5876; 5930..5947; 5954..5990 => 0.4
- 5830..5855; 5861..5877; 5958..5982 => 1.0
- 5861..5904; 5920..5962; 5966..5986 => -0.2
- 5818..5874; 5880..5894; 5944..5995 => 1.7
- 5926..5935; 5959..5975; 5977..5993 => 0.0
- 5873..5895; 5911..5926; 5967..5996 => -1.2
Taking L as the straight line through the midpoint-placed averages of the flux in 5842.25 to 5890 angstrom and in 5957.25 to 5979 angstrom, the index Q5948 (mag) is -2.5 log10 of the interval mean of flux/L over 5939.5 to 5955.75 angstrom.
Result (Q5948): 0.01 mag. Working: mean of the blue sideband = 11.6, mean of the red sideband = 11.6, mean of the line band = 11.6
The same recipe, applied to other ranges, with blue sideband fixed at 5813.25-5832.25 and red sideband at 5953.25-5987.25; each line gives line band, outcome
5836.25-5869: -0.010 mag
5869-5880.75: 0.039 mag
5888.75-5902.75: 0.167 mag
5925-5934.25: 0.017 mag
